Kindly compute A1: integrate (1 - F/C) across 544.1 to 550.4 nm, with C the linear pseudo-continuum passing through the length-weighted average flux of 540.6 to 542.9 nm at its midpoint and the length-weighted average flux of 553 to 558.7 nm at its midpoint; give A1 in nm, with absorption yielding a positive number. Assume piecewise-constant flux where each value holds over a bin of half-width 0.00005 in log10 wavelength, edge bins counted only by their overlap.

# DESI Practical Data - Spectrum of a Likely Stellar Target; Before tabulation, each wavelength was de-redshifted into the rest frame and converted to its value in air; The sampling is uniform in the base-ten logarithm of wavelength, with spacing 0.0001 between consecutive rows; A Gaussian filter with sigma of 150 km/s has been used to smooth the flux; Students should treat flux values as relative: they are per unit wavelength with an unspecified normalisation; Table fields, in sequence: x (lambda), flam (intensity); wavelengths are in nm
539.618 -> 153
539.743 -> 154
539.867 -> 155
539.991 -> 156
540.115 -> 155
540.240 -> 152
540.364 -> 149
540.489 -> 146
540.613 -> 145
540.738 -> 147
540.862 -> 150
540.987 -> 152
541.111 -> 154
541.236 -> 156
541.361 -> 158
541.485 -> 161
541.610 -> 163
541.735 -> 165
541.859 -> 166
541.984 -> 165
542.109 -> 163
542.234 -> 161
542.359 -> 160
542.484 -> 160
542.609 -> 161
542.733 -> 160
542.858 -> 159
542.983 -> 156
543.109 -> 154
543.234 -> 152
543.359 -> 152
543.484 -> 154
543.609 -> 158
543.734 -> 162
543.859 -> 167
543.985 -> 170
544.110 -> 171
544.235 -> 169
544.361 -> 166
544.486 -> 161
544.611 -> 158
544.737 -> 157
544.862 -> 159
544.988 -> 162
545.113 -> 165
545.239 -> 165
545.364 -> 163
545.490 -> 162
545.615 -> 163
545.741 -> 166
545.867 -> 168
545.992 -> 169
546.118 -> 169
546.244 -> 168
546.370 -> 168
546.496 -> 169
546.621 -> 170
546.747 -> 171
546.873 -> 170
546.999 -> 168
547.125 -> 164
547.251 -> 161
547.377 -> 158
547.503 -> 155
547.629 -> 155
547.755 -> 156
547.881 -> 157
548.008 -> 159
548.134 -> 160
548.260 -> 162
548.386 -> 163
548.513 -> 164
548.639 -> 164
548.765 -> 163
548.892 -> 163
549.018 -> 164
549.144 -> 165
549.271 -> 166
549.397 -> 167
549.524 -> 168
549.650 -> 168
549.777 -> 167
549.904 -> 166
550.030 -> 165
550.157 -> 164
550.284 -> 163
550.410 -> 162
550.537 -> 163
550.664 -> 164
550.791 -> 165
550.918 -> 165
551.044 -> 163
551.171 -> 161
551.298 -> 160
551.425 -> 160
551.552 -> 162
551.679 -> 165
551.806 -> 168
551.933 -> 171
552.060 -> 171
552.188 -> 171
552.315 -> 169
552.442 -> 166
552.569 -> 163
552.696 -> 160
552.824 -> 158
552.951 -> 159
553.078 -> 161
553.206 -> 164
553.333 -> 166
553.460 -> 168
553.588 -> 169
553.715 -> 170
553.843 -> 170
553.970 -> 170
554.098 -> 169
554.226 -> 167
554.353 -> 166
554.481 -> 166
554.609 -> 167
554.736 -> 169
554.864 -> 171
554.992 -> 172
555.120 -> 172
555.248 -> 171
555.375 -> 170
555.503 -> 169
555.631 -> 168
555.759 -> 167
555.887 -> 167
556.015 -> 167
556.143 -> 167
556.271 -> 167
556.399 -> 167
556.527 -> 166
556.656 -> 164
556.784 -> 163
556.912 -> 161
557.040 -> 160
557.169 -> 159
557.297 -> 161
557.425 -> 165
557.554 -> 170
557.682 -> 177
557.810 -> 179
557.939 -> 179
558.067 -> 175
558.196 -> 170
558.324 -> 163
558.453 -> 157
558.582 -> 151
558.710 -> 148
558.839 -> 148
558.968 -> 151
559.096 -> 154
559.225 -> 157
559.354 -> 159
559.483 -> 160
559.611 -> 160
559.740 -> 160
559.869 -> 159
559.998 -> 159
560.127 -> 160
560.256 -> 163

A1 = -0.09 nm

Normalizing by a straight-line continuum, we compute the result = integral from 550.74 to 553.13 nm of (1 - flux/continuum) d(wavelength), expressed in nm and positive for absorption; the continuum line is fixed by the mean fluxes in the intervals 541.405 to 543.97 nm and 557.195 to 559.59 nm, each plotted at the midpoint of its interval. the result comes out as -0.039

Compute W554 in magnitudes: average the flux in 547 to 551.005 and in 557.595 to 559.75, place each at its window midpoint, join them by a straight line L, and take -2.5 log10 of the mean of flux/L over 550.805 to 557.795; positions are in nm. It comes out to -0.03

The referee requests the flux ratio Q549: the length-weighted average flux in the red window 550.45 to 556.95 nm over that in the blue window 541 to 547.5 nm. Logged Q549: 1.02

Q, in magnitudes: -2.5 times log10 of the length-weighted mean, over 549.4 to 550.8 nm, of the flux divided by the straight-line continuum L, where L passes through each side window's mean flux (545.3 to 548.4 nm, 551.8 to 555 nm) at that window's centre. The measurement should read 0.00 mag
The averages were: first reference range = 164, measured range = 165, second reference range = 167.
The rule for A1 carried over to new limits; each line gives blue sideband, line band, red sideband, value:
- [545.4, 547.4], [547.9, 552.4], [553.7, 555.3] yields 0.09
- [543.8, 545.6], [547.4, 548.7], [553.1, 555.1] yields 0.05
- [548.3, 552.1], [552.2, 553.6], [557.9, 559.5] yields -0.01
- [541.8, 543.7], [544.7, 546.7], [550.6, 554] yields -0.06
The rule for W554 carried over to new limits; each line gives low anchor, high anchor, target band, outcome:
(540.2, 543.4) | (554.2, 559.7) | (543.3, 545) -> -0.028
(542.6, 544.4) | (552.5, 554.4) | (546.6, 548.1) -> 0.005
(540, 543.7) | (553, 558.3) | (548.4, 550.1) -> -0.018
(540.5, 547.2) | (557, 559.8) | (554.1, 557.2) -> -0.033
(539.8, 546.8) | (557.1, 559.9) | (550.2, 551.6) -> -0.010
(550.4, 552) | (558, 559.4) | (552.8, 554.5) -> -0.029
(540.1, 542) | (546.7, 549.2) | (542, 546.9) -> -0.030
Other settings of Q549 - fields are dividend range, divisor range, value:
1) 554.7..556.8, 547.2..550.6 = 1.03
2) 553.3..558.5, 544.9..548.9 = 1.03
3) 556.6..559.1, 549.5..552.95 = 0.99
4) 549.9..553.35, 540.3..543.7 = 1.05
